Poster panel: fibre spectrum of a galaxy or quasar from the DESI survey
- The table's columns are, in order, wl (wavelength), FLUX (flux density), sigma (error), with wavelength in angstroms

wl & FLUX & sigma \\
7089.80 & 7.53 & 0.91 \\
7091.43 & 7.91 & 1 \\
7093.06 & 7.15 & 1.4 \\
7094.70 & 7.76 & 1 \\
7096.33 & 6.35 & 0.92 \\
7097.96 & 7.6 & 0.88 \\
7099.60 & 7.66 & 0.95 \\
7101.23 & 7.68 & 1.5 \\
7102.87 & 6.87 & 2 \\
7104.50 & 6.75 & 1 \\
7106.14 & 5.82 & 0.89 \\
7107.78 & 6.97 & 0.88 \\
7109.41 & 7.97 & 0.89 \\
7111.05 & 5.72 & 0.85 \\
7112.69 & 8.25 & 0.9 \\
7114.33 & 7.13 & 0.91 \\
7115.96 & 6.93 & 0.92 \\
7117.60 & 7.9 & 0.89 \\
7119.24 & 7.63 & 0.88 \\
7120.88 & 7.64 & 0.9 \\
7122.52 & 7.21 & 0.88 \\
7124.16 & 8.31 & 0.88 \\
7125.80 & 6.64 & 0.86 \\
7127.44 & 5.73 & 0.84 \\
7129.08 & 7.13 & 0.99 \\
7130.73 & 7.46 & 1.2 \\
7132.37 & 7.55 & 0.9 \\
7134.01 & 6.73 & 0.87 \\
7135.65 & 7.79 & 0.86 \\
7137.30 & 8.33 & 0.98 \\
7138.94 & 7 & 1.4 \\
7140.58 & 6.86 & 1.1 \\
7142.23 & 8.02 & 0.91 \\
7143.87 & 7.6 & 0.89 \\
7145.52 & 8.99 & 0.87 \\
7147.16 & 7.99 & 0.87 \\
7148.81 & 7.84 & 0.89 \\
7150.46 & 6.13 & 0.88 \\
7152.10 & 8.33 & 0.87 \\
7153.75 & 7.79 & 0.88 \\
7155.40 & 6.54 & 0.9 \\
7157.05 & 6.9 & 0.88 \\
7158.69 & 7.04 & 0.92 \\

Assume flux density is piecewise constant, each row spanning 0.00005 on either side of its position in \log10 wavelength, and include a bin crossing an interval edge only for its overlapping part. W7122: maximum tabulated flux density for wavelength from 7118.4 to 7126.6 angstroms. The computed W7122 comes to 8.31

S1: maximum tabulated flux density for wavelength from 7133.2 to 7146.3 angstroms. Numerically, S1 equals 8.99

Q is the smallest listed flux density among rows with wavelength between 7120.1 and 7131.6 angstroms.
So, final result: 5.73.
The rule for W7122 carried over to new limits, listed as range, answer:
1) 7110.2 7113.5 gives 8.25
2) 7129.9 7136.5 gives 7.79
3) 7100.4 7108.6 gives 7.68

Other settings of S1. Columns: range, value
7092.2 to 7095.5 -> 7.76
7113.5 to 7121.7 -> 7.9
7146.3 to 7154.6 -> 8.33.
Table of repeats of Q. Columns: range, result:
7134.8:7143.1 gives 6.86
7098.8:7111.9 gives 5.72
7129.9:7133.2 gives 7.46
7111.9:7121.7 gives 6.93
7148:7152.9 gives 6.13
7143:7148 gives 7.6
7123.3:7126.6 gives 6.64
